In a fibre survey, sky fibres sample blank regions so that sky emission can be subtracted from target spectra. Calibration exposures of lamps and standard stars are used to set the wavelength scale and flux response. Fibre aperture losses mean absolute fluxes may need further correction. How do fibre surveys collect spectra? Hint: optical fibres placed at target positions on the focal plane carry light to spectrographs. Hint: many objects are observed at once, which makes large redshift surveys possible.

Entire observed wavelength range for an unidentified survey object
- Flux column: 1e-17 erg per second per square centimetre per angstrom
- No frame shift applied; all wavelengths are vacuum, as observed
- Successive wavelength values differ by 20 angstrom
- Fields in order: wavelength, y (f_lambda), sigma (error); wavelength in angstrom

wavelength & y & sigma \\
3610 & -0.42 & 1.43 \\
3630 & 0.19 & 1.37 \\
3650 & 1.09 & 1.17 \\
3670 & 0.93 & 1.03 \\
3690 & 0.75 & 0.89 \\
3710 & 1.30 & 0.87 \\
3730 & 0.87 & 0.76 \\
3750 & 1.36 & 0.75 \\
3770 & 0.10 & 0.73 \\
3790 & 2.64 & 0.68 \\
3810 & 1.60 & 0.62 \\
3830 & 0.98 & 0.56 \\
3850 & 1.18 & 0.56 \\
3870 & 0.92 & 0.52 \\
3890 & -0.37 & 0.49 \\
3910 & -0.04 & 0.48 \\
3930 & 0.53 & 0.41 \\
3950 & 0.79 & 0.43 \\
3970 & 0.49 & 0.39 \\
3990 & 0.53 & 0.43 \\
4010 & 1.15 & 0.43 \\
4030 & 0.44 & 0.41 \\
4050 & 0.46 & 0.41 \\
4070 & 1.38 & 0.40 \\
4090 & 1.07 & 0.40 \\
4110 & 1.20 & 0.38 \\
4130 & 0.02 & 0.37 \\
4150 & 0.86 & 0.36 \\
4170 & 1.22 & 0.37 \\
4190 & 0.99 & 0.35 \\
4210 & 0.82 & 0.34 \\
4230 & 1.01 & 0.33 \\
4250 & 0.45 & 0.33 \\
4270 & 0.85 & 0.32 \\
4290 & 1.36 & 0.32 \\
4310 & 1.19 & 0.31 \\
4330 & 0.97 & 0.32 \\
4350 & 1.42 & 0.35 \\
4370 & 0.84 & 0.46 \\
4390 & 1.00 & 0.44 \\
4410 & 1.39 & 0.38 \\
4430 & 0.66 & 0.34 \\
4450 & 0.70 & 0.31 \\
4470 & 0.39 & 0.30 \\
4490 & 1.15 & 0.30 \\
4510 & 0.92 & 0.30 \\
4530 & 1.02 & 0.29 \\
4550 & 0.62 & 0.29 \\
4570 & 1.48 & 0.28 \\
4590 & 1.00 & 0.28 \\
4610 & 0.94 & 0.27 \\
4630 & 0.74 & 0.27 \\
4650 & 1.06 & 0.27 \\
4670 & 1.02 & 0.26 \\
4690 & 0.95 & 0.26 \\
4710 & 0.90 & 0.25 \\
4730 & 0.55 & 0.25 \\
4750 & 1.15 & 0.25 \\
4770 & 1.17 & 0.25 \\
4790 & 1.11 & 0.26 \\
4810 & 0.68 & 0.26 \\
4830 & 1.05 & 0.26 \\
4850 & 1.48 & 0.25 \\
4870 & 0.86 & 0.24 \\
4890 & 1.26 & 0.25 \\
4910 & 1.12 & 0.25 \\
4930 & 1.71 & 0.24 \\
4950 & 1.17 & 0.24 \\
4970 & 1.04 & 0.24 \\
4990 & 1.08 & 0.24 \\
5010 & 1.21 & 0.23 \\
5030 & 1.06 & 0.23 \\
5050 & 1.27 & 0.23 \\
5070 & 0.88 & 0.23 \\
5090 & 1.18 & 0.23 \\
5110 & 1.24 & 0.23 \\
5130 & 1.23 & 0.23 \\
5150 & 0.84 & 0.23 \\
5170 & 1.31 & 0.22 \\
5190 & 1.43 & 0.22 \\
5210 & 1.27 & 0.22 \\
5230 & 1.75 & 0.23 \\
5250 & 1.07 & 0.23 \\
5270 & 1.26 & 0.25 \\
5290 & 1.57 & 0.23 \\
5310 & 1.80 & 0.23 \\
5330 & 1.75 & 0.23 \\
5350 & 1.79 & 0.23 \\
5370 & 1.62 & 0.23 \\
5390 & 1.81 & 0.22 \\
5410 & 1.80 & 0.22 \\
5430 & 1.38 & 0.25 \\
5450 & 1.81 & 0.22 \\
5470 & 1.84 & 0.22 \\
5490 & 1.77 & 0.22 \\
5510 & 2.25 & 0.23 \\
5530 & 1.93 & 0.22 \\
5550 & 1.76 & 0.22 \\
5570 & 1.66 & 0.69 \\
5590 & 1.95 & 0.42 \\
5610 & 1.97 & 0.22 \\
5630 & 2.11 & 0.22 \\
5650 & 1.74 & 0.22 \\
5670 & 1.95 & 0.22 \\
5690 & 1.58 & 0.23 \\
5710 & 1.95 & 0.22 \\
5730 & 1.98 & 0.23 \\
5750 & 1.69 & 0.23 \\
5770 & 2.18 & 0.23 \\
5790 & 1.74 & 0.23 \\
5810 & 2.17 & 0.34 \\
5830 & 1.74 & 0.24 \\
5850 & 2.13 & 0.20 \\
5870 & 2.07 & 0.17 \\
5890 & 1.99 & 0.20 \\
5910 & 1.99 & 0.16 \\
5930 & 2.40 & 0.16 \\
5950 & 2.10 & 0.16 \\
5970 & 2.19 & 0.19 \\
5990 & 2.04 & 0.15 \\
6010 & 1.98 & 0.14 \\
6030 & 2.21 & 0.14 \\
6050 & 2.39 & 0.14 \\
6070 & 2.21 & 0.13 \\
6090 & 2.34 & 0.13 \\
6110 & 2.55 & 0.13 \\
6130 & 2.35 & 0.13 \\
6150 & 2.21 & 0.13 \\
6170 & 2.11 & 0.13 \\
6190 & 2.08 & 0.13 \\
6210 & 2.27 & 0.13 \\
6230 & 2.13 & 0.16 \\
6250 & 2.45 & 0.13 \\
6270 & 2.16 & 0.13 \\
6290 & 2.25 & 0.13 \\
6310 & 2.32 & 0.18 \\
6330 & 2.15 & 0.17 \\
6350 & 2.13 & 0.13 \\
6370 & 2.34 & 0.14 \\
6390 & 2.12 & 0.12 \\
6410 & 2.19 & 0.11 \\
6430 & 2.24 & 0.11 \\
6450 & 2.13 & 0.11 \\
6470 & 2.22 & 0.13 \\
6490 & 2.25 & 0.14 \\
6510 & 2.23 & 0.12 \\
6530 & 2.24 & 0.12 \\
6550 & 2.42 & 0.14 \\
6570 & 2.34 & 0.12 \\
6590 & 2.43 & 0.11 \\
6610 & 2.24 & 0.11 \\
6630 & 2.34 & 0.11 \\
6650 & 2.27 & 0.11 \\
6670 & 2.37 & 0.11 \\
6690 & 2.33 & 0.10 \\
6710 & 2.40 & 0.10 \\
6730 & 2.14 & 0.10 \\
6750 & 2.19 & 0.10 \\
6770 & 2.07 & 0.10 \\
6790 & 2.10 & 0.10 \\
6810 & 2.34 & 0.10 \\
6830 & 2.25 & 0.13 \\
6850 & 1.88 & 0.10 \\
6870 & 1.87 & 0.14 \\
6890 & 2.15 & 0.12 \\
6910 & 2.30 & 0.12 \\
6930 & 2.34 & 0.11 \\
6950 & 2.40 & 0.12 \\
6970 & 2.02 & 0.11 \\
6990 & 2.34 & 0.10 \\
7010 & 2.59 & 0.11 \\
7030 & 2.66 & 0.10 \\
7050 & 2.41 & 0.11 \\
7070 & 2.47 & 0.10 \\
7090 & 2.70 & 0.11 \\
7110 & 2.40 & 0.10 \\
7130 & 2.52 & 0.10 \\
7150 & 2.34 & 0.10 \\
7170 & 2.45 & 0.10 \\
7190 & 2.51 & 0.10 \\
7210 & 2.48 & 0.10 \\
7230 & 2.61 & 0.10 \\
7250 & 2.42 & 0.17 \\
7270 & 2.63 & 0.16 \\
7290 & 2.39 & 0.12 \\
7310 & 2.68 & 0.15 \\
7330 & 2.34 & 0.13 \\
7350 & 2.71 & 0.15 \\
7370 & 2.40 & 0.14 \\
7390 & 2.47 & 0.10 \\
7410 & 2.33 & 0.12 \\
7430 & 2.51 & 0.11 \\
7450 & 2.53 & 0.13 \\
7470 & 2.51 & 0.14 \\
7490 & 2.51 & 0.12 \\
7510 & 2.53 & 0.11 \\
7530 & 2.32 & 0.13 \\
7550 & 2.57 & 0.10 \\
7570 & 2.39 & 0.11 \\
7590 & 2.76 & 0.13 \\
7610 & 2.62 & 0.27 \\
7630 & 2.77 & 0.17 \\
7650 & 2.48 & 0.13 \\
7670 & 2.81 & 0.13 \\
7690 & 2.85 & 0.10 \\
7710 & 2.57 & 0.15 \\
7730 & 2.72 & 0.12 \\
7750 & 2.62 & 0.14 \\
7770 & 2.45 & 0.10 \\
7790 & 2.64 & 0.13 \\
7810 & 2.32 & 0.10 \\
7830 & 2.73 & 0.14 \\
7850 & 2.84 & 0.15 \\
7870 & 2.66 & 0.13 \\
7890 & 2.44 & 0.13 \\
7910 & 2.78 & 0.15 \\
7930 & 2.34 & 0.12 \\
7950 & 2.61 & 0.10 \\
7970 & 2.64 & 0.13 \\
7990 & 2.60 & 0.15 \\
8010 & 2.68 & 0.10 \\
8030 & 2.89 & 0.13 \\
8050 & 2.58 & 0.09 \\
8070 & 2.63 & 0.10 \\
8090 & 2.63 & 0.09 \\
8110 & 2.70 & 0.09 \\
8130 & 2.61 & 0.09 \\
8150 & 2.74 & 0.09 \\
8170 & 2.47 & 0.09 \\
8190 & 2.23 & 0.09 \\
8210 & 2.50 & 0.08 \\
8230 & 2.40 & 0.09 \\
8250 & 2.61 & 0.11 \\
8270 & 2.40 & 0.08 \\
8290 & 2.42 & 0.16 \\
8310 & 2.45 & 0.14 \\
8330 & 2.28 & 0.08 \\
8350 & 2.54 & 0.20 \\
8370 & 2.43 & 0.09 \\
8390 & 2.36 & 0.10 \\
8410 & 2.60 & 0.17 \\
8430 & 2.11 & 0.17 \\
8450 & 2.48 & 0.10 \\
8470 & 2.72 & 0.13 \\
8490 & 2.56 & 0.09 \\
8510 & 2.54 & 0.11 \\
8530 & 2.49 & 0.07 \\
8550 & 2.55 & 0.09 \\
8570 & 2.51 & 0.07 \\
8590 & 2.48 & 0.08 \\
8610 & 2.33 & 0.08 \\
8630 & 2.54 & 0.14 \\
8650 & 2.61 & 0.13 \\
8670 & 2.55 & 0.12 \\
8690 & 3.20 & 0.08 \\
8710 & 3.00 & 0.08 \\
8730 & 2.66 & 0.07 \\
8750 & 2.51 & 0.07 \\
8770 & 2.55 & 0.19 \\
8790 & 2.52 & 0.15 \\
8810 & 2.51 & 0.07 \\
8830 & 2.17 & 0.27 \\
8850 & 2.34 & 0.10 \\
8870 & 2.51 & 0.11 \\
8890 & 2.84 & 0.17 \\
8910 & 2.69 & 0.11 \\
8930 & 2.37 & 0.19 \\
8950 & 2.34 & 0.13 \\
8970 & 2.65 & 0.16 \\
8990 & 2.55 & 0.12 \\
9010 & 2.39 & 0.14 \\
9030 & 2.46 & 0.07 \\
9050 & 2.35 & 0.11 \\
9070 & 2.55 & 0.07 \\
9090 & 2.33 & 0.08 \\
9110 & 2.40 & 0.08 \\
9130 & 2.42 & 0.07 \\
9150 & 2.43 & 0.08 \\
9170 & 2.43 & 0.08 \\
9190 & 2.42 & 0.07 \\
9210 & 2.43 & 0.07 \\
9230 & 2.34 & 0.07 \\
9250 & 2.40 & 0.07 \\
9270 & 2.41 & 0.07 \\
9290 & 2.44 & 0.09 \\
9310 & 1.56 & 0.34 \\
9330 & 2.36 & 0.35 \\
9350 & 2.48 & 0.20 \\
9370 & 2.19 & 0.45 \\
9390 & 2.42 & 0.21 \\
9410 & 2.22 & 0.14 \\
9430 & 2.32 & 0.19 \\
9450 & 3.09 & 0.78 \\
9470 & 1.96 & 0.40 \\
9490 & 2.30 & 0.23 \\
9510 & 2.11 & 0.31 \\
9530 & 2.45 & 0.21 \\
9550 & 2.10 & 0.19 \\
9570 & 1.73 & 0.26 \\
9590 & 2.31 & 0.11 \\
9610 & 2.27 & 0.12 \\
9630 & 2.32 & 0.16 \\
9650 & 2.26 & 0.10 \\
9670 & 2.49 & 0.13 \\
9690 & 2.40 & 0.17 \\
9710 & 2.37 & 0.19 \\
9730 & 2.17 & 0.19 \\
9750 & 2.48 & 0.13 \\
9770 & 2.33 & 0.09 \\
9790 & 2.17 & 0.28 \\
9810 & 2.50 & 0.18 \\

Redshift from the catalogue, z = 0.32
